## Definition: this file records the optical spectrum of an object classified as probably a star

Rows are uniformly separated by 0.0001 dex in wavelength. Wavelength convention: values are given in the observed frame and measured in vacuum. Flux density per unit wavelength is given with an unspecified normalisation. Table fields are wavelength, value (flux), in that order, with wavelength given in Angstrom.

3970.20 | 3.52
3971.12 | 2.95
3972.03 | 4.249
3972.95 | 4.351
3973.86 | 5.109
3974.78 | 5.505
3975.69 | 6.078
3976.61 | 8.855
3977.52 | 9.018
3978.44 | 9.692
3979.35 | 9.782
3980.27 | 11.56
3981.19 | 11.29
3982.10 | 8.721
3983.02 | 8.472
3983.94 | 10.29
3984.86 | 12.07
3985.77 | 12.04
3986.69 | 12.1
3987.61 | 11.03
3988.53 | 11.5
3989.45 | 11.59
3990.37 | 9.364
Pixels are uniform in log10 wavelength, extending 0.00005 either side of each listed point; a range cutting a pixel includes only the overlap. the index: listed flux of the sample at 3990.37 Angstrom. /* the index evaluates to 9.364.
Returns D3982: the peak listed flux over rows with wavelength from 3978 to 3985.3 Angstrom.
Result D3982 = 12.07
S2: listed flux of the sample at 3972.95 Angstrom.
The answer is 4.351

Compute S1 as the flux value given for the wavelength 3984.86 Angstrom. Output 12.07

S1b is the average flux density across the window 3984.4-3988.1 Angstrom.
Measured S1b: 11.8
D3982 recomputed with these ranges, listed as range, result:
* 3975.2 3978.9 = 9.692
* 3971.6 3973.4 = 4.351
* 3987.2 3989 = 11.5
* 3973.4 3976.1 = 6.078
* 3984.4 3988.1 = 12.1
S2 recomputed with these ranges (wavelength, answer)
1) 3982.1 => 8.721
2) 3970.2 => 3.52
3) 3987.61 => 11.03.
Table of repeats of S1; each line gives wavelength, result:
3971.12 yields 2.95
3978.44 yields 9.692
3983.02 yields 8.472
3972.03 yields 4.249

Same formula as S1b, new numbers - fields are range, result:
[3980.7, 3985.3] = 10.2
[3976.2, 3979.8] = 9.36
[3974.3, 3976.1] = 5.78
